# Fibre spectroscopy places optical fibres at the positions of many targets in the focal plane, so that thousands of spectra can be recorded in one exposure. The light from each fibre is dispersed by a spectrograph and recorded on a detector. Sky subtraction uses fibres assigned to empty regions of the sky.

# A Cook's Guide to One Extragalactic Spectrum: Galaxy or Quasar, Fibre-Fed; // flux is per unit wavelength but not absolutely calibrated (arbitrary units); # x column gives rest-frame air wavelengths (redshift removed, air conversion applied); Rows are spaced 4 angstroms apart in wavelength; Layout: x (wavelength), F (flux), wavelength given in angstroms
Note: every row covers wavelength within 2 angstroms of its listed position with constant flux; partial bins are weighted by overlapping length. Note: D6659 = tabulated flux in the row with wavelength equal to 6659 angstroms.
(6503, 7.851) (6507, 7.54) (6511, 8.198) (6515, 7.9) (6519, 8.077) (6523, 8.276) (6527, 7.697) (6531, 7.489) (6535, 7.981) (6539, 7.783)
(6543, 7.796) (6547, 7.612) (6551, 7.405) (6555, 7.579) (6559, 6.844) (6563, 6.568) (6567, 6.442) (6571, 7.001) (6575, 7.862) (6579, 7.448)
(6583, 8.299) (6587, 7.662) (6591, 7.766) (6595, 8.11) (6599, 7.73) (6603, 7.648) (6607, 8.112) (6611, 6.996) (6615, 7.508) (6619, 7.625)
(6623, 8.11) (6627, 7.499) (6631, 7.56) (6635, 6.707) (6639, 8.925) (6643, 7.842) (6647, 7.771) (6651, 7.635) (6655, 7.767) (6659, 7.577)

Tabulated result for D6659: 7.577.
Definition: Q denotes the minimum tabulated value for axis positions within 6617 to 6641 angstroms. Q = 6.707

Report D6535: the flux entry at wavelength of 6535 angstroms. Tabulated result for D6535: 7.981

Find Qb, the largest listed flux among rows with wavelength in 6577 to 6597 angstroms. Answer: 8.299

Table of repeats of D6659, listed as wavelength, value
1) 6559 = 6.844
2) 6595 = 8.11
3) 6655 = 7.767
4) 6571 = 7.001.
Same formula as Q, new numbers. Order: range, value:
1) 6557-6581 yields 6.442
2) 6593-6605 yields 7.648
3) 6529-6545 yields 7.489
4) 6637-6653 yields 7.635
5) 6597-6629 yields 6.996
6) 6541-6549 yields 7.612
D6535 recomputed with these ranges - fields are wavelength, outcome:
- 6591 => 7.766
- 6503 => 7.851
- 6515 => 7.9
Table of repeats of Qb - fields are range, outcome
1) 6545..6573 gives 7.612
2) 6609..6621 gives 7.625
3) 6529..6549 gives 7.981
